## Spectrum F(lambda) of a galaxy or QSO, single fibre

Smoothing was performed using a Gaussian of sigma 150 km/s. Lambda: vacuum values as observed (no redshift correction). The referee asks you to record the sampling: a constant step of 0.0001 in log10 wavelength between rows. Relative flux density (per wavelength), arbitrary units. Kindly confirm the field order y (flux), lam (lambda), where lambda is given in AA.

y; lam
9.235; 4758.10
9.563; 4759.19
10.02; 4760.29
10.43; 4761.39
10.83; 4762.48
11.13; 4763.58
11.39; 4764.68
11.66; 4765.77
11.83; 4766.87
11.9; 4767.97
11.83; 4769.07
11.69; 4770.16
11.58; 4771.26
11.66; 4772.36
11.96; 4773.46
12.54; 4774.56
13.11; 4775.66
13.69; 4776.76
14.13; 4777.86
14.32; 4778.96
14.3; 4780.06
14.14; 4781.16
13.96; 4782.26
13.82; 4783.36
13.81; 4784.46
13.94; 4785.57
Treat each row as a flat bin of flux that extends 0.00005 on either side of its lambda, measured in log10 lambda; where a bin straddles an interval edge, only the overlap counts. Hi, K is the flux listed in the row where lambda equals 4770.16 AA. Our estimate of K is 11.69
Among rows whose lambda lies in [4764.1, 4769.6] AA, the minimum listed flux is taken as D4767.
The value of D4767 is 11.39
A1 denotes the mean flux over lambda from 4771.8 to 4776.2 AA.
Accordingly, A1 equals 12.3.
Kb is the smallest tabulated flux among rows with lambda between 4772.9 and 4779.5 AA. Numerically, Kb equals 11.96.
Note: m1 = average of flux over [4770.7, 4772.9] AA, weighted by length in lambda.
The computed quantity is 11.6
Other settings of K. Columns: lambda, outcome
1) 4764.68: 11.39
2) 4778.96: 14.32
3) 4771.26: 11.58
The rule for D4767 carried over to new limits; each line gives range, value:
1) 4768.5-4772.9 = 11.58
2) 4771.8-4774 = 11.66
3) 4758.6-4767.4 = 9.563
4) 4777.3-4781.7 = 14.13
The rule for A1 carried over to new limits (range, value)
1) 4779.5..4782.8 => 14.1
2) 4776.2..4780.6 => 14.1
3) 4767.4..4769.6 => 11.8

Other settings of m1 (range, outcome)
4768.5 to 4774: 11.7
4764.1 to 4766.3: 11.5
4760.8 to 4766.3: 11.1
